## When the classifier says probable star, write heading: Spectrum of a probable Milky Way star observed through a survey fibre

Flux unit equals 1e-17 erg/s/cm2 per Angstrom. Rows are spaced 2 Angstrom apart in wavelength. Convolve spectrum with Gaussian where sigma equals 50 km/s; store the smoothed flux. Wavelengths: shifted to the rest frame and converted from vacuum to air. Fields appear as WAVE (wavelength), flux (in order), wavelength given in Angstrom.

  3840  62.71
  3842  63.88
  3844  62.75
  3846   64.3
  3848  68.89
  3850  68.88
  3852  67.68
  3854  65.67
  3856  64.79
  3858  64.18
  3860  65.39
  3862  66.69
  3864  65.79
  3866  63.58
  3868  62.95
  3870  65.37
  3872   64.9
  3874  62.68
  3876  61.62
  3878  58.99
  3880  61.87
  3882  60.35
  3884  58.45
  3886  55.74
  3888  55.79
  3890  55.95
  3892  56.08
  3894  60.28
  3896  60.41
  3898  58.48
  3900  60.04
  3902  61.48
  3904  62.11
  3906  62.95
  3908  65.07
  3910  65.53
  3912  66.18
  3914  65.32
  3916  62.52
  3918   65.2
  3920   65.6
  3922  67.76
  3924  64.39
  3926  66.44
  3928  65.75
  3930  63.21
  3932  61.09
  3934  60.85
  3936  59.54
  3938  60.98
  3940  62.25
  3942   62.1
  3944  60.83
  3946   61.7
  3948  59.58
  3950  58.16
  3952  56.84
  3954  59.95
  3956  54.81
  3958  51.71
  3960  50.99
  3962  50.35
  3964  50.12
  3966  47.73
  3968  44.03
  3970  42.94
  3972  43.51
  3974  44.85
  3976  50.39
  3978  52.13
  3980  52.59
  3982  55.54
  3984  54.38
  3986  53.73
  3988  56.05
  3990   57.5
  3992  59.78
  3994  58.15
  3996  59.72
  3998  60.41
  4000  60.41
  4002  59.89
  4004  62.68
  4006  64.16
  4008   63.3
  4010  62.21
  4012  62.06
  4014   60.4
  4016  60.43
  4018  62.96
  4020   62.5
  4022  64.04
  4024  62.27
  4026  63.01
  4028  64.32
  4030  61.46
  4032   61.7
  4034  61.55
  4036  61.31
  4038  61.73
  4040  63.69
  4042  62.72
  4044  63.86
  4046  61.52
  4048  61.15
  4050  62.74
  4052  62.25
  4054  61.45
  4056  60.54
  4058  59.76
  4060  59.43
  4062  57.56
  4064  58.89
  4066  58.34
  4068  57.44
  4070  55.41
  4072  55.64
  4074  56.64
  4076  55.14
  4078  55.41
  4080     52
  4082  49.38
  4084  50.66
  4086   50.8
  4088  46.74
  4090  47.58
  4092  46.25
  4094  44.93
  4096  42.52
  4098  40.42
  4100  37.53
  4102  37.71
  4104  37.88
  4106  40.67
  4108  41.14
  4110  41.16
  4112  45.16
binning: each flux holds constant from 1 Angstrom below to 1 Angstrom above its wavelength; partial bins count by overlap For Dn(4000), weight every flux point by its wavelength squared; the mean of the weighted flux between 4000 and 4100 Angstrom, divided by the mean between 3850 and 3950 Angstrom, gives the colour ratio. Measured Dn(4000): 1.00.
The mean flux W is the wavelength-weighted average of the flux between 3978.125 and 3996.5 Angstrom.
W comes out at 56.1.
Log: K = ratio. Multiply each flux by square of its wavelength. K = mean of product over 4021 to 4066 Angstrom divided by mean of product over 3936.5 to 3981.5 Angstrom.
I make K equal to 1.20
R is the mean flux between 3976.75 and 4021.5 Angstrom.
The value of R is 59.1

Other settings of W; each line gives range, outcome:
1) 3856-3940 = 62.4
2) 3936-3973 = 54.5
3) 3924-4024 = 57.6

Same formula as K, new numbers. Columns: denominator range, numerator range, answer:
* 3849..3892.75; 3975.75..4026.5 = 1.02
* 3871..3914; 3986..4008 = 1.04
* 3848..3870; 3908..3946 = 1.00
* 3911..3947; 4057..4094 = 0.91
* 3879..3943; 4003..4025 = 1.06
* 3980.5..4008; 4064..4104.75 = 0.88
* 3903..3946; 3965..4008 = 0.89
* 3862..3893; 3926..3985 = 0.95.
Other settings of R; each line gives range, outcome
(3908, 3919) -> 65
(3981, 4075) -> 60.4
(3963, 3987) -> 49.3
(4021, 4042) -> 62.5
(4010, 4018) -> 61.4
